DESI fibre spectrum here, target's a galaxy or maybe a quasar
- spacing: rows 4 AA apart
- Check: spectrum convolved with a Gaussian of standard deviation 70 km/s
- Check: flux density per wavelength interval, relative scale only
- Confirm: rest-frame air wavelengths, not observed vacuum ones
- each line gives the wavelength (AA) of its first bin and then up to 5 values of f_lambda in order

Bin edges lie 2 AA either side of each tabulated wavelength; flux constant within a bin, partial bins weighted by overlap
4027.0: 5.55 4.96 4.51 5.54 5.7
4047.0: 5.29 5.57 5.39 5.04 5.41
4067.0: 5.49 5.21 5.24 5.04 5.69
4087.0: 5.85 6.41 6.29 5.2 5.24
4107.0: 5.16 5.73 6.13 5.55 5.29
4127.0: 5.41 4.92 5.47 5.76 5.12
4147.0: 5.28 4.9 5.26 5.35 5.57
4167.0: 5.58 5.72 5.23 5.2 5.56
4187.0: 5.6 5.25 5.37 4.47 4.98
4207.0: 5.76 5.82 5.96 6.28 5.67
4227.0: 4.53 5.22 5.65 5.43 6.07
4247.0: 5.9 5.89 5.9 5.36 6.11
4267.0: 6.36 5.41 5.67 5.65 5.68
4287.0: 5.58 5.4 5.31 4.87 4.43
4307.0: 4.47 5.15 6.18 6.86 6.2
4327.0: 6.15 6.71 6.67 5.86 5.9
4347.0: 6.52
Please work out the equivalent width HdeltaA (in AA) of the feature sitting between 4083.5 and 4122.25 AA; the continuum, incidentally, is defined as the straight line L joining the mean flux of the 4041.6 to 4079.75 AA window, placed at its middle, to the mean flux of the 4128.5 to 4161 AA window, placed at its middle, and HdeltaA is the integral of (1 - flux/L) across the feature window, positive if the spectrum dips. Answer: -3.0 AA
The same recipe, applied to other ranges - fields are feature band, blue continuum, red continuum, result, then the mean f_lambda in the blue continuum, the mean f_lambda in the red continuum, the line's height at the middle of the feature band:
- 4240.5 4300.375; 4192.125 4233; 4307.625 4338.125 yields 1.2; 5.4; 6.18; 5.81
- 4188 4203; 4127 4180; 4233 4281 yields 1.2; 5.34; 5.78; 5.52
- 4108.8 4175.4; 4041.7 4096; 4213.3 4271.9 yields 2.1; 5.53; 5.72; 5.61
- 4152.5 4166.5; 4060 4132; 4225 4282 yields 0.4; 5.52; 5.65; 5.57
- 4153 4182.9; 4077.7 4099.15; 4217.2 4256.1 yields 1.6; 5.82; 5.65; 5.72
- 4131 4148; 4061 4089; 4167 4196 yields 0.2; 5.42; 5.43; 5.43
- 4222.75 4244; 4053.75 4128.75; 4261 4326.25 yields 0.7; 5.52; 5.59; 5.57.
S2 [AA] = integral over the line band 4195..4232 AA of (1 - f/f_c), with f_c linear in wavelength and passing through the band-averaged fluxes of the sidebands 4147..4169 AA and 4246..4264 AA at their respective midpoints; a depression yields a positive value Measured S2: 1.3 AA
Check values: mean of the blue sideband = 5.33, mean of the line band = 5.41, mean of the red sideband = 5.81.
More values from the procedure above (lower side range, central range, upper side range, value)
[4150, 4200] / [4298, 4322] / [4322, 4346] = 2.92 AA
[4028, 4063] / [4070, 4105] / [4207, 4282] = -1.45 AA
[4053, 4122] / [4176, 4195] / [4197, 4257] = 0.57 AA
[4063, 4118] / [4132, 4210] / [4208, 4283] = 4.31 AA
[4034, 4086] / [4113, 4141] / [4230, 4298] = -0.27 AA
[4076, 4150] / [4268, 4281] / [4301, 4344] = 0.34 AA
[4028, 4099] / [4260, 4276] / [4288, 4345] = -0.56 AA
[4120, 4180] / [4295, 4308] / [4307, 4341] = 2.83 AA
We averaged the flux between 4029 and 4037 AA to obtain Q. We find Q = 4.73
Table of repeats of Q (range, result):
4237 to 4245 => 5.75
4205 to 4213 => 5.79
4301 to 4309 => 4.45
